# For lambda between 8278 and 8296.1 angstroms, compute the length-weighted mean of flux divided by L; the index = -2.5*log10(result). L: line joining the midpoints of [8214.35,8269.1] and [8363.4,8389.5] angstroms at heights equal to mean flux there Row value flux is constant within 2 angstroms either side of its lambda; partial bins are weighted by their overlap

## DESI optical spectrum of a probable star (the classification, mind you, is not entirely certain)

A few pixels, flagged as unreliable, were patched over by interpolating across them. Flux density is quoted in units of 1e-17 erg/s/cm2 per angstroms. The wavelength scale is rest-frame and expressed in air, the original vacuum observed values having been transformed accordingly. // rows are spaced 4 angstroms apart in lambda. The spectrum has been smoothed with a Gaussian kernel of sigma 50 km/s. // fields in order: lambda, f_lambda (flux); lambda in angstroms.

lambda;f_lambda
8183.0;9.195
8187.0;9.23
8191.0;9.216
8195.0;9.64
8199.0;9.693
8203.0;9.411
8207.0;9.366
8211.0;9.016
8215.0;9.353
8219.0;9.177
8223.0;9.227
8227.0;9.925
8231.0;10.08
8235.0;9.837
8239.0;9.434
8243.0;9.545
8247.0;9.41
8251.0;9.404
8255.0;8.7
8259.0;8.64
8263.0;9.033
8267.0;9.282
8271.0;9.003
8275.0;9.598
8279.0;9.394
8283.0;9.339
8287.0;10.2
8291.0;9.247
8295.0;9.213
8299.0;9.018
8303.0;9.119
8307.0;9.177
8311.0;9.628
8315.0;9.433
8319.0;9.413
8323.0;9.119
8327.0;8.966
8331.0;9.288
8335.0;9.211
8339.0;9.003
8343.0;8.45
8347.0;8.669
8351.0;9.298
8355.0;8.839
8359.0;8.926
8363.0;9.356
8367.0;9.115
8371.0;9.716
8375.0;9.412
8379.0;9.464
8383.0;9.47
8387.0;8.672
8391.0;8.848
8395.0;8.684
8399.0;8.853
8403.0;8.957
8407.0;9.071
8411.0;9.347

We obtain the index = -0.02 mag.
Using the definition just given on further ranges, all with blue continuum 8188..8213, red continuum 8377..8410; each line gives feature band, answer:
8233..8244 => -0.03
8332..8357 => 0.02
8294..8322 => -0.01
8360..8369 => -0.02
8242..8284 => 0.01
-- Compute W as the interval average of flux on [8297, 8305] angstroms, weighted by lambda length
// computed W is 9.07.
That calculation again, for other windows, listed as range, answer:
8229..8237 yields 9.96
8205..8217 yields 9.24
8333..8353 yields 8.93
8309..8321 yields 9.49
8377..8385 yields 9.47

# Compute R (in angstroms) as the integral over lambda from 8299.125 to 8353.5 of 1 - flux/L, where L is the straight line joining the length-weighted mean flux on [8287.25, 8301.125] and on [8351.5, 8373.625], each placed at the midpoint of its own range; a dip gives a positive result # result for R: 0.7 angstroms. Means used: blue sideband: 9.29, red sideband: 9.2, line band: 9.13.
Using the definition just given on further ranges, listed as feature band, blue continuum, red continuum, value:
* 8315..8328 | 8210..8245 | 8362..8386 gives 0.3 angstroms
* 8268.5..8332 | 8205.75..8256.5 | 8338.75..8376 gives -0.6 angstroms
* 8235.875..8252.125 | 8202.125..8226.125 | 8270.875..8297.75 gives -0.2 angstroms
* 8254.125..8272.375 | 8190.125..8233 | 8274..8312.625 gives 0.9 angstroms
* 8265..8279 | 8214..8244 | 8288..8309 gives 0.1 angstroms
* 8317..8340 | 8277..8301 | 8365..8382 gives 0.6 angstroms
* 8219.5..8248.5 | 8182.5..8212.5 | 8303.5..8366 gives -1.0 angstroms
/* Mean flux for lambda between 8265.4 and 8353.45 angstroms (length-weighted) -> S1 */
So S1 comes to 9.23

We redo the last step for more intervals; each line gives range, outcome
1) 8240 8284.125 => 9.22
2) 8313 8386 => 9.17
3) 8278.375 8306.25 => 9.35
